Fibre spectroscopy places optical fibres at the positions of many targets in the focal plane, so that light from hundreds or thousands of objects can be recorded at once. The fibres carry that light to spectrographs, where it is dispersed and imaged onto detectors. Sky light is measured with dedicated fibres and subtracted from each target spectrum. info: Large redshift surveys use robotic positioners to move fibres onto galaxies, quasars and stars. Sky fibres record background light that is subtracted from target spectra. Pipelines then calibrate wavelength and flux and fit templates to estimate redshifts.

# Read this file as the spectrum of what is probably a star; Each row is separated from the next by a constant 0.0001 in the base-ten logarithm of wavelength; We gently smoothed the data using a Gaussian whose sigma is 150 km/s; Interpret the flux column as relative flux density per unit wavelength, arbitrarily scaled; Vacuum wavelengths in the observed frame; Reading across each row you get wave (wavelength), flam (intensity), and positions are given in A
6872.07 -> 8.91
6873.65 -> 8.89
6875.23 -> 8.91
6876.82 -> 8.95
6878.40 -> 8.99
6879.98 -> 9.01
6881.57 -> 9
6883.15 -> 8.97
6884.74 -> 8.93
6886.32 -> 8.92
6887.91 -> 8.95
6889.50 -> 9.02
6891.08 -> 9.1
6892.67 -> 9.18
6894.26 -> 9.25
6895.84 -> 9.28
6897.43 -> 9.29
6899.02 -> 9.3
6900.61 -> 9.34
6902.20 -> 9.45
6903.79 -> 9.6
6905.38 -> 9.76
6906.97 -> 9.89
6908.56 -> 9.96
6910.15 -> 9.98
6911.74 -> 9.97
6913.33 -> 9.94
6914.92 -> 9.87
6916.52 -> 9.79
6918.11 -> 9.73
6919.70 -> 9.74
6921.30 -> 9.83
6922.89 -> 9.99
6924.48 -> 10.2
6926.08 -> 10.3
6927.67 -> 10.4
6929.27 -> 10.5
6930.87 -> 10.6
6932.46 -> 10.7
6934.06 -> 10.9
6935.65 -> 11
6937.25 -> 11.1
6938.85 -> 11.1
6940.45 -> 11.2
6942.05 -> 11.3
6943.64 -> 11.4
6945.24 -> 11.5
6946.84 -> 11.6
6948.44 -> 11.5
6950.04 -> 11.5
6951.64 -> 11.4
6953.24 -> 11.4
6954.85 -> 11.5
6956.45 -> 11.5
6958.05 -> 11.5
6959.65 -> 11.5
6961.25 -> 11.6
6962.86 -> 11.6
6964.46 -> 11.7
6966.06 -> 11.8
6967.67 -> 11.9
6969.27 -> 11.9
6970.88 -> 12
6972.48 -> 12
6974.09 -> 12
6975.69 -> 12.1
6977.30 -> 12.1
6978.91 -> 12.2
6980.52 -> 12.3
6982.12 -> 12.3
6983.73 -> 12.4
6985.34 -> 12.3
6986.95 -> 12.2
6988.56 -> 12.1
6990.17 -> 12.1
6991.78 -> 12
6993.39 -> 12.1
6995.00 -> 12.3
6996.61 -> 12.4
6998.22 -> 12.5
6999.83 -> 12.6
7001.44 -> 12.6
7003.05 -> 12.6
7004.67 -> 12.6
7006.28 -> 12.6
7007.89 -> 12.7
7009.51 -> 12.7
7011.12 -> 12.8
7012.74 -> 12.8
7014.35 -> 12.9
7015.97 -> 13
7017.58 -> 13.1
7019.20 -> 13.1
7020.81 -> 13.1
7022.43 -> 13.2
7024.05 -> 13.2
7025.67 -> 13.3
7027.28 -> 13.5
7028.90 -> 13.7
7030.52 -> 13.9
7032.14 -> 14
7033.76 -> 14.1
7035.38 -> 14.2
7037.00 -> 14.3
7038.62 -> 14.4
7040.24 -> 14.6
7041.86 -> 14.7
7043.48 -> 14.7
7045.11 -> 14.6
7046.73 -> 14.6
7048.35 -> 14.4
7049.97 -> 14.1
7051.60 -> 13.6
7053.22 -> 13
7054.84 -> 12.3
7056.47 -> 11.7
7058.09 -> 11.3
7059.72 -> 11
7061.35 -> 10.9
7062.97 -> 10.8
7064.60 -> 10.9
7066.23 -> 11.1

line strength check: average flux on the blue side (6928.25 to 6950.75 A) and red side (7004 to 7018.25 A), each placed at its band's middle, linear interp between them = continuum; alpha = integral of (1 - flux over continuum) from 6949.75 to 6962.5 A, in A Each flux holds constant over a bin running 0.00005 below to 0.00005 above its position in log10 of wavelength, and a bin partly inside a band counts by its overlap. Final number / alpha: 0.03 A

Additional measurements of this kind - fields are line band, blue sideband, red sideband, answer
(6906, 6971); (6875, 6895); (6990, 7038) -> -1.2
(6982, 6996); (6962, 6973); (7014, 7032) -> 0.2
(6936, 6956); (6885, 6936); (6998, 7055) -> -0.8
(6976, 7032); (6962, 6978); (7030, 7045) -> 1.8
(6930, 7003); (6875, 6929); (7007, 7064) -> -3.0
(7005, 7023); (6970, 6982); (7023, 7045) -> 0.7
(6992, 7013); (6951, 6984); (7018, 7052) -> 0.6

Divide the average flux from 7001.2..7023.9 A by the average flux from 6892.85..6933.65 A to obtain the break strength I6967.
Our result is 1.3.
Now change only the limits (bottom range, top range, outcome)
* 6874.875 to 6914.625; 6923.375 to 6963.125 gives 1.19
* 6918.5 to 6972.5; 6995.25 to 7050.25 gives 1.21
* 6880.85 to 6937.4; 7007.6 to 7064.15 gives 1.36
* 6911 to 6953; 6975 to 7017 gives 1.17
